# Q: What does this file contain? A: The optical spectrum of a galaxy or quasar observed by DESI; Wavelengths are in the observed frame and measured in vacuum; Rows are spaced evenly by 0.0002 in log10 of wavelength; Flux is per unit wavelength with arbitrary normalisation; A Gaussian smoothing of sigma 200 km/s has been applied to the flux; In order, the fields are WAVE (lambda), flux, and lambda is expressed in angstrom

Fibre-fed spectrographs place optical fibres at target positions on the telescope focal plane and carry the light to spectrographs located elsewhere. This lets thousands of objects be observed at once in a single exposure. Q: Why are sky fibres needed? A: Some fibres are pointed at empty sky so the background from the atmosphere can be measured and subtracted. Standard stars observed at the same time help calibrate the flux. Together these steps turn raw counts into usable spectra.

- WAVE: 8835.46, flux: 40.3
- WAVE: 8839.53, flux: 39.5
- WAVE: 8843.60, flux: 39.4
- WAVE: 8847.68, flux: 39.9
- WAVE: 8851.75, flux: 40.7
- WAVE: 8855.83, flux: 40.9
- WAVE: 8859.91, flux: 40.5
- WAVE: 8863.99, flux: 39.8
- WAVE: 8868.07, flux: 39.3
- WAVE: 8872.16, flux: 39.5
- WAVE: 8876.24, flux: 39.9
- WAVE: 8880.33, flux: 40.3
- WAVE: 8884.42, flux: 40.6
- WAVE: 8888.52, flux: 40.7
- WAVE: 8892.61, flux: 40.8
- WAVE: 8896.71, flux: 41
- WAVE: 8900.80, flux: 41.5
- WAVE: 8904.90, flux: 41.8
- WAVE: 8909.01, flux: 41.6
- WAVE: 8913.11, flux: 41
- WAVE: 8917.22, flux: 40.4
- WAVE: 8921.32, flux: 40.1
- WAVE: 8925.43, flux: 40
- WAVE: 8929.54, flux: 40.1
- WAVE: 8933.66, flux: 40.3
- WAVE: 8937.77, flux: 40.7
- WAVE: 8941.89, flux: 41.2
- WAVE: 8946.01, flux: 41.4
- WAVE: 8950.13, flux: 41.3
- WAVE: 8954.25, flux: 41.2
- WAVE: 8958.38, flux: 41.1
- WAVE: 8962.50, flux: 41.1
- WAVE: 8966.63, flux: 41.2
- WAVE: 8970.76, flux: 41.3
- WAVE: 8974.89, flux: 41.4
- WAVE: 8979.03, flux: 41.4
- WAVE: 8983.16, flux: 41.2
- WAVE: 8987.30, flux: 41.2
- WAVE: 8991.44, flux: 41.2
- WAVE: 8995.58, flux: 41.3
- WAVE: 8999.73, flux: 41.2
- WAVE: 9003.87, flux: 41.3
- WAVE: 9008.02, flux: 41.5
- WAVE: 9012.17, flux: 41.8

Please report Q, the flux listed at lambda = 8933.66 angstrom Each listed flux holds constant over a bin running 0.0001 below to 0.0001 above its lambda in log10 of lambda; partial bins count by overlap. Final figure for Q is 40.3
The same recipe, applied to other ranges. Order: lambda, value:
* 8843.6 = 39.4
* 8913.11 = 41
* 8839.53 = 39.5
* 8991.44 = 41.2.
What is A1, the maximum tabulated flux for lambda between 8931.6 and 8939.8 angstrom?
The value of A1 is 40.7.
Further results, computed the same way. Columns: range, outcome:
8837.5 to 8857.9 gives 40.9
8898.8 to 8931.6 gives 41.8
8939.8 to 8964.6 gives 41.4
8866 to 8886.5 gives 40.6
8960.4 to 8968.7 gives 41.2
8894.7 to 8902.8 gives 41.5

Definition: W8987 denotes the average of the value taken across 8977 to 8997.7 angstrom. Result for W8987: 41.3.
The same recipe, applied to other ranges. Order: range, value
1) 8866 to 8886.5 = 39.9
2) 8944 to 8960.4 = 41.2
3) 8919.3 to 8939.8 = 40.2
